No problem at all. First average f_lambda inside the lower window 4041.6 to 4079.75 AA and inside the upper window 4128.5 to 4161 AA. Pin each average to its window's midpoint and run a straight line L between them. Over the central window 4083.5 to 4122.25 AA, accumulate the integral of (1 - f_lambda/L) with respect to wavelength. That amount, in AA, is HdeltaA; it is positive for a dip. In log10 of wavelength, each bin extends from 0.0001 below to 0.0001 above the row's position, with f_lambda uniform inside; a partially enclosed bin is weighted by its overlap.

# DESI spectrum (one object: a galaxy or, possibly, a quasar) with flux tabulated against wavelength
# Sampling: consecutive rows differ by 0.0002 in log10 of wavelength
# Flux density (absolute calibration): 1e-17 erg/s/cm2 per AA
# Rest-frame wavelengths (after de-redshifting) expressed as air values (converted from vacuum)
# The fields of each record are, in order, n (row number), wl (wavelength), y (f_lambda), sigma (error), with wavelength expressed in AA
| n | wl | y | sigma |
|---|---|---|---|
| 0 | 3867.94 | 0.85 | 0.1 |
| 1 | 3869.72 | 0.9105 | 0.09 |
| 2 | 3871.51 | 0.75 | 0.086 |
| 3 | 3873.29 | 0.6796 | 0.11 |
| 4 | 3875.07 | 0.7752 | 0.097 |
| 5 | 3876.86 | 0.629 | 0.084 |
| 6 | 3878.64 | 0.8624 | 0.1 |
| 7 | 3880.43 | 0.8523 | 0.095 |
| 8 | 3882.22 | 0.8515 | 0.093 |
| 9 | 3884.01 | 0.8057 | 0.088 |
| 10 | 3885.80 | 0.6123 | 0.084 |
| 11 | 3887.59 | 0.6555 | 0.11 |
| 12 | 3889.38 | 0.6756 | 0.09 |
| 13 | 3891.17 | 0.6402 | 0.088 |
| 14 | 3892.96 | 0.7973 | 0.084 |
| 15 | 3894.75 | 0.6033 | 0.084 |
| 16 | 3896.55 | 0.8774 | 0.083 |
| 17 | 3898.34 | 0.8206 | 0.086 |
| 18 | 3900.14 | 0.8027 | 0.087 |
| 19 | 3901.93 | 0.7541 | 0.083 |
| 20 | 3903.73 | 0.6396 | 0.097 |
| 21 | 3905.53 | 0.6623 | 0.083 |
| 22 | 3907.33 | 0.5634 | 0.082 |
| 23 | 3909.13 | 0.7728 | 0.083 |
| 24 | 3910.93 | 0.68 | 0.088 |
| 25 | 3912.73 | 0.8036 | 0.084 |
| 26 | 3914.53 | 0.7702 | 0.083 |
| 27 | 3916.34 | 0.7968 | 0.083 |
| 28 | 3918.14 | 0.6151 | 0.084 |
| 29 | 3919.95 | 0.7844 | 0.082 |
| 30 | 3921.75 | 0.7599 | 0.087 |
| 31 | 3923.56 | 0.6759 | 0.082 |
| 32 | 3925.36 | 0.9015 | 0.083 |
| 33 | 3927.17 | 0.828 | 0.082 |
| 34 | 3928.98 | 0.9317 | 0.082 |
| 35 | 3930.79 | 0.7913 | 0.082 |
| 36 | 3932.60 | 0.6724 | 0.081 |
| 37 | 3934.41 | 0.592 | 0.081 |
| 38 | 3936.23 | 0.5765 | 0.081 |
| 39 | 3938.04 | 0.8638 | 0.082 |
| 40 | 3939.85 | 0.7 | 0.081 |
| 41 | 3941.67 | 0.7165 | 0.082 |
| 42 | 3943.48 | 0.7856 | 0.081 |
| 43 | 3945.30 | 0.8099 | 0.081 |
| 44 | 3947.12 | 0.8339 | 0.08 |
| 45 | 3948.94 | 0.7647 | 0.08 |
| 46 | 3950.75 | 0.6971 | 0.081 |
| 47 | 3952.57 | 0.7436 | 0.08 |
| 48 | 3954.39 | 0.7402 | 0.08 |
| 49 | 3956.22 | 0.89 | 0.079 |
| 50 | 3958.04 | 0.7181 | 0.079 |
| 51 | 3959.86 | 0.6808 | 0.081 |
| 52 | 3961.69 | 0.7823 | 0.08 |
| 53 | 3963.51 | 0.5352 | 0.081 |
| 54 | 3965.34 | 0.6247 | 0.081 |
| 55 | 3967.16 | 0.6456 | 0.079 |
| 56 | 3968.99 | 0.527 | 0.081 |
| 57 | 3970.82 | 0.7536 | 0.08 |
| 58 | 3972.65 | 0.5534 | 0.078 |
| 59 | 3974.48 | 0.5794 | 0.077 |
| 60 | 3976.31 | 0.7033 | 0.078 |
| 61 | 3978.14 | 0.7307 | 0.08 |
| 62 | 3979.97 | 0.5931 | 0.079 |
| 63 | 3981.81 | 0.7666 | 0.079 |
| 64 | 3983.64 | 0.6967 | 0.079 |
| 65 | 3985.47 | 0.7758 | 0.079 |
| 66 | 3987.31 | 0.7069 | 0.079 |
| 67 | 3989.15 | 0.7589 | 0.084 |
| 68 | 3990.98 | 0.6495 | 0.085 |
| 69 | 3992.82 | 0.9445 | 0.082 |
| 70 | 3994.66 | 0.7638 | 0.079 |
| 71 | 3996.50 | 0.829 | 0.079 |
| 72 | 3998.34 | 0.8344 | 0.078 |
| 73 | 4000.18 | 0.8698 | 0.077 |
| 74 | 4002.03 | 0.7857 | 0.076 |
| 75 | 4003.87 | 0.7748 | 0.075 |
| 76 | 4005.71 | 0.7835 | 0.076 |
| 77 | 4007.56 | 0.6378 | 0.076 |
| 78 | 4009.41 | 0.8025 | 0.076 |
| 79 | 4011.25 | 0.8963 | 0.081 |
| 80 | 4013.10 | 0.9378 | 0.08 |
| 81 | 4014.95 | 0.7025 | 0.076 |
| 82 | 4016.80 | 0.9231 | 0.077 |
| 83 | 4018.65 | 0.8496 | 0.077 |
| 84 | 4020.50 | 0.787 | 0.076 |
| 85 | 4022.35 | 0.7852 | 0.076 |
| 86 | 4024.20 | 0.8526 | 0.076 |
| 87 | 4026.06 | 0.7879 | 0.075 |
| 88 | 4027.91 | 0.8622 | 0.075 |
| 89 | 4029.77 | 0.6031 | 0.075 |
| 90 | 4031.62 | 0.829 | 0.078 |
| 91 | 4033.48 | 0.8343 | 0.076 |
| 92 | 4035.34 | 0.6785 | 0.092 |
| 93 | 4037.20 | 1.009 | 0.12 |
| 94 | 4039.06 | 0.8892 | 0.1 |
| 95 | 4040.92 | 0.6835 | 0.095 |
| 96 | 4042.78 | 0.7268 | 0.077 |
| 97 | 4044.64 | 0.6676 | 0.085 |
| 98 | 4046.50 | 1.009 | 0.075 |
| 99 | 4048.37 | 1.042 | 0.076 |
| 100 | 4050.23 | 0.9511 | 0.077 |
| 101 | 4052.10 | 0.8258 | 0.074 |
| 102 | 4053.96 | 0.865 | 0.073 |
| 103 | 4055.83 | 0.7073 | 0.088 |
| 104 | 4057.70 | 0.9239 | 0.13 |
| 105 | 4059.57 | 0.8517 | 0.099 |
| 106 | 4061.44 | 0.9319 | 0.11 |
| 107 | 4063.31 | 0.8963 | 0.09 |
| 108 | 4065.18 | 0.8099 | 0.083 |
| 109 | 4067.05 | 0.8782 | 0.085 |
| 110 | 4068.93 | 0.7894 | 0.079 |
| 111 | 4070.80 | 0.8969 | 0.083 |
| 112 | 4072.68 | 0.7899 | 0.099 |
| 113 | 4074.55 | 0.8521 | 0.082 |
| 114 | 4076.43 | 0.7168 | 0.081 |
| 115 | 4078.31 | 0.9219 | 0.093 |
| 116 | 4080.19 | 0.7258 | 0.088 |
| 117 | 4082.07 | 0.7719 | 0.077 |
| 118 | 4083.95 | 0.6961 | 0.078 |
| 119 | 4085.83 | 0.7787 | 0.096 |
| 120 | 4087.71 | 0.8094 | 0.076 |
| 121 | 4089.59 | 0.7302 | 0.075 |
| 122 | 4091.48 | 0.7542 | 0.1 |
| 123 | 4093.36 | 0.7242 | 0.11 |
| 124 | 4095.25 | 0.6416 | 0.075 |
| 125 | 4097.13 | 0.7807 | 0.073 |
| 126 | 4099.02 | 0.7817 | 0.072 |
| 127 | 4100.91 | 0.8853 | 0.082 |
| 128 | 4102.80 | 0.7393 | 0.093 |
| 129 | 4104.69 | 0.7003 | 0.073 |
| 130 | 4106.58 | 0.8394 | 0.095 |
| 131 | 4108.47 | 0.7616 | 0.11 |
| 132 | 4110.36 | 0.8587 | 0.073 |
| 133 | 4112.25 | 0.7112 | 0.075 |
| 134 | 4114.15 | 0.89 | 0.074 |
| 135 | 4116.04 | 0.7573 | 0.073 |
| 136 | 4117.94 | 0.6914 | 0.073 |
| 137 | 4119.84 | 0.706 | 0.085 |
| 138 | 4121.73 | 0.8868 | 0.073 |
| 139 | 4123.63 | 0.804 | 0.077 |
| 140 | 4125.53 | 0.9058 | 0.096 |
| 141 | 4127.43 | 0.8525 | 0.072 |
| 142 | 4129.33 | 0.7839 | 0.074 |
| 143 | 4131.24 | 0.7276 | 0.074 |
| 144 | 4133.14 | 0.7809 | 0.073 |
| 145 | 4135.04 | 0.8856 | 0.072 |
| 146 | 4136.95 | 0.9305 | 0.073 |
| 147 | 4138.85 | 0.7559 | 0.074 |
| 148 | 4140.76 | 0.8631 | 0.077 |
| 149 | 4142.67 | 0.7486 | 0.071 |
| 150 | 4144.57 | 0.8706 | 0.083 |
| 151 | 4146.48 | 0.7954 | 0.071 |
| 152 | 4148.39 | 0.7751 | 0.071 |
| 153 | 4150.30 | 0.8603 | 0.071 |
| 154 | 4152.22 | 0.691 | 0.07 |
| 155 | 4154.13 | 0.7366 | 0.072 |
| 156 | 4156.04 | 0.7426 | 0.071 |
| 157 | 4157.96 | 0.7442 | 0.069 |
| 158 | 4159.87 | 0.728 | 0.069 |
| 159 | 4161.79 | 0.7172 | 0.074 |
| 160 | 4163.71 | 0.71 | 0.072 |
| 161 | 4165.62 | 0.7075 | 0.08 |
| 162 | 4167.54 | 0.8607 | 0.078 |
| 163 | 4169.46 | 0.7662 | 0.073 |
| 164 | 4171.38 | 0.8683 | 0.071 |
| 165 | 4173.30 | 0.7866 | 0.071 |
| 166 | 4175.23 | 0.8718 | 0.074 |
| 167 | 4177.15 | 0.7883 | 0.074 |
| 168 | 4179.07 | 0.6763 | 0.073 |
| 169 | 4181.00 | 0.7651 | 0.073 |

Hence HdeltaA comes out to 2.44 AA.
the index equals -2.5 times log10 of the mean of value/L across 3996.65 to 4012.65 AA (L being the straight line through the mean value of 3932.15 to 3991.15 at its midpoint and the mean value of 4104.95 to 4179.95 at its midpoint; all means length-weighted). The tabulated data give -0.11 mag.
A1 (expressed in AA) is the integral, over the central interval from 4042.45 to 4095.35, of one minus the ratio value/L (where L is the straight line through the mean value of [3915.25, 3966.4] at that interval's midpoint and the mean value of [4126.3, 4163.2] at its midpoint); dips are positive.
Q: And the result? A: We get -3.4 AA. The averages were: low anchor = 0.743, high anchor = 0.788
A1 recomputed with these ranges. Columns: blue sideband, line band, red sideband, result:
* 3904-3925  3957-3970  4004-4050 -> 1.94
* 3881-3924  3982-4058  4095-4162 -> -5.00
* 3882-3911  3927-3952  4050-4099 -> -0.48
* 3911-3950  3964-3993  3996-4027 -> 4.12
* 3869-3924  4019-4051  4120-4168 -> -2.28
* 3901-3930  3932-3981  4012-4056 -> 4.88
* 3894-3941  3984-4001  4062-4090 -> -0.37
